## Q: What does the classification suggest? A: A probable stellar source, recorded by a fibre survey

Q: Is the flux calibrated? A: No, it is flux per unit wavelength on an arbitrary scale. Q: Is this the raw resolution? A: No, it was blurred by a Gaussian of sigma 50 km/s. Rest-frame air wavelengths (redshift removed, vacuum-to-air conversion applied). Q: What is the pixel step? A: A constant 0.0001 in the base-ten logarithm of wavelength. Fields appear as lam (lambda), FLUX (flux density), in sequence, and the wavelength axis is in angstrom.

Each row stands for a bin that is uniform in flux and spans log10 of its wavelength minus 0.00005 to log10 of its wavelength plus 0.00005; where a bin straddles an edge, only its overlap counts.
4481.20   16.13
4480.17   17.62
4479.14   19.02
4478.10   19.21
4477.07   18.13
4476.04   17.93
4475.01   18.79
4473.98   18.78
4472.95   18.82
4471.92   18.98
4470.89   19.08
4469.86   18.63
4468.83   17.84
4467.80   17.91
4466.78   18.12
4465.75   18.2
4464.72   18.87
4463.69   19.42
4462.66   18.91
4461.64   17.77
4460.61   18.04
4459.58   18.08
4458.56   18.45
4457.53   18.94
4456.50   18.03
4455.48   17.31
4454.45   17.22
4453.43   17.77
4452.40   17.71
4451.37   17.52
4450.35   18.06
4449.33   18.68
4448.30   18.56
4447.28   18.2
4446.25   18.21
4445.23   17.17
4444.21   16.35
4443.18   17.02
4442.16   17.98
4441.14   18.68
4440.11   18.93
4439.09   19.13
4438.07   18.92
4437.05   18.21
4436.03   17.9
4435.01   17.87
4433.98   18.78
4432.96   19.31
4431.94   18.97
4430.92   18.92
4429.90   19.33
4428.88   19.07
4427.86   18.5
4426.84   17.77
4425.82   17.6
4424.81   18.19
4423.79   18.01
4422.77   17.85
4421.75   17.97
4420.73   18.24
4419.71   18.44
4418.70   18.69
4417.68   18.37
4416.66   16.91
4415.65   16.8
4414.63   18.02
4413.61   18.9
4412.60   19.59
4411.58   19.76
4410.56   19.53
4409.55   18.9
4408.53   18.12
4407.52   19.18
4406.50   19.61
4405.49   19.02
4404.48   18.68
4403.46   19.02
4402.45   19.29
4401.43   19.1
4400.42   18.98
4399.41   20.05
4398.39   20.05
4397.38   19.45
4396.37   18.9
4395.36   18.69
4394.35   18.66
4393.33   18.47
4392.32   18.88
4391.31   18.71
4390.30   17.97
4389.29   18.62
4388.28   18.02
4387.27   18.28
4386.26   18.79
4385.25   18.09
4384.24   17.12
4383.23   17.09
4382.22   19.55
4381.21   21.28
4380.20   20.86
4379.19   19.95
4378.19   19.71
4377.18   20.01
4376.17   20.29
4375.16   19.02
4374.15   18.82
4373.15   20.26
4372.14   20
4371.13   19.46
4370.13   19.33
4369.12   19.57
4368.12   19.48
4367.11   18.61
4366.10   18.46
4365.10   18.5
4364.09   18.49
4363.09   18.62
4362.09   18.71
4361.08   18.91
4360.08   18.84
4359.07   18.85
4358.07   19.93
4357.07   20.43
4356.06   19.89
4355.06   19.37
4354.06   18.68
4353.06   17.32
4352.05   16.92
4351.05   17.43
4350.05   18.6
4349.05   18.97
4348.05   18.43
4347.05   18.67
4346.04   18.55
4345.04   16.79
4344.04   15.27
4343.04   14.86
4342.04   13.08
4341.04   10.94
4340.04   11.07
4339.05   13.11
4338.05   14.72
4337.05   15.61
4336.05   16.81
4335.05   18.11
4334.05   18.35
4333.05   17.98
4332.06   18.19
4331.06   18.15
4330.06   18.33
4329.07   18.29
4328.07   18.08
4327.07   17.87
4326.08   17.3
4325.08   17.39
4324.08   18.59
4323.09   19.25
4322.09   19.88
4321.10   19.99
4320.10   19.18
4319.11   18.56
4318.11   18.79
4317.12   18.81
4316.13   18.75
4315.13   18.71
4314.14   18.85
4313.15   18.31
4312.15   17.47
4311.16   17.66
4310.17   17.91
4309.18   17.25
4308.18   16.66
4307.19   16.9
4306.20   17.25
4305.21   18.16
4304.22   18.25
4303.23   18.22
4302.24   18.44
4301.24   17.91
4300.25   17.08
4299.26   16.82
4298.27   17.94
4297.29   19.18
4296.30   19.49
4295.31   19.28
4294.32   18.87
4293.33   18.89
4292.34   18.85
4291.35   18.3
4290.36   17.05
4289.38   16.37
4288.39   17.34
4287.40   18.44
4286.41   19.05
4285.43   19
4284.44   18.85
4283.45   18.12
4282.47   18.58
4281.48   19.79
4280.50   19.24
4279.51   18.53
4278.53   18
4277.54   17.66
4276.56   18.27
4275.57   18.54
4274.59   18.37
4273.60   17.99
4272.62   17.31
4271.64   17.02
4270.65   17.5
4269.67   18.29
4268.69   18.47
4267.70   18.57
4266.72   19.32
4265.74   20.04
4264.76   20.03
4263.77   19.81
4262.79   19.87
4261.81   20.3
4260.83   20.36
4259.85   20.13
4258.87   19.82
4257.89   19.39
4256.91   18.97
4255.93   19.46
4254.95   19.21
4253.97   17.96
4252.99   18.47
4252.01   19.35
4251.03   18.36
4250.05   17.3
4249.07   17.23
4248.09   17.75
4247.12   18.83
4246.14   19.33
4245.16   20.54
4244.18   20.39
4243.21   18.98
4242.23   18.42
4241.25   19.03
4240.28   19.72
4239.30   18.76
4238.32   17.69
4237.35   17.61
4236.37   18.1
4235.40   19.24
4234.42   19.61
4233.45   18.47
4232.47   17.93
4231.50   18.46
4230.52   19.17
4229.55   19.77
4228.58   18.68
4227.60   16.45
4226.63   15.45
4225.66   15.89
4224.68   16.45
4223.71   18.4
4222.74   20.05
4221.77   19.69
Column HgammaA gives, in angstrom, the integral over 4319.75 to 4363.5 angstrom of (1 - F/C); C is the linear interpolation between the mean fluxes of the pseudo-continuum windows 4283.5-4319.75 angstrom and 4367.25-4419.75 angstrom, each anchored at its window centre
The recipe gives 2.22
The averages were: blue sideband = 18.2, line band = 17.6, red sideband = 19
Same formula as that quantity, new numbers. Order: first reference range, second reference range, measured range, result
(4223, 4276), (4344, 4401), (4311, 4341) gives 1.9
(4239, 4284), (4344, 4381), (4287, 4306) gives 0.8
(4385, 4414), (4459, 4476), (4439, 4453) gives 0.5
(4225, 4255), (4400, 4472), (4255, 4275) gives -0.7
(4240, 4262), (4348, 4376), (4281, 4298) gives 0.4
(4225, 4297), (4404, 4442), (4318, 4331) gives 0.0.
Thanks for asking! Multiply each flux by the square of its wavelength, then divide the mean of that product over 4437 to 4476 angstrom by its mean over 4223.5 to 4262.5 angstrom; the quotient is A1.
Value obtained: 1.1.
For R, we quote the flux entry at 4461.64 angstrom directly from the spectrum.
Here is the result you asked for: 17.77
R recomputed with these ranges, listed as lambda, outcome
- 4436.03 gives 17.9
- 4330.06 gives 18.33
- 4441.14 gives 18.68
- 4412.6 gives 19.59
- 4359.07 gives 18.85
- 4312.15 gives 17.47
